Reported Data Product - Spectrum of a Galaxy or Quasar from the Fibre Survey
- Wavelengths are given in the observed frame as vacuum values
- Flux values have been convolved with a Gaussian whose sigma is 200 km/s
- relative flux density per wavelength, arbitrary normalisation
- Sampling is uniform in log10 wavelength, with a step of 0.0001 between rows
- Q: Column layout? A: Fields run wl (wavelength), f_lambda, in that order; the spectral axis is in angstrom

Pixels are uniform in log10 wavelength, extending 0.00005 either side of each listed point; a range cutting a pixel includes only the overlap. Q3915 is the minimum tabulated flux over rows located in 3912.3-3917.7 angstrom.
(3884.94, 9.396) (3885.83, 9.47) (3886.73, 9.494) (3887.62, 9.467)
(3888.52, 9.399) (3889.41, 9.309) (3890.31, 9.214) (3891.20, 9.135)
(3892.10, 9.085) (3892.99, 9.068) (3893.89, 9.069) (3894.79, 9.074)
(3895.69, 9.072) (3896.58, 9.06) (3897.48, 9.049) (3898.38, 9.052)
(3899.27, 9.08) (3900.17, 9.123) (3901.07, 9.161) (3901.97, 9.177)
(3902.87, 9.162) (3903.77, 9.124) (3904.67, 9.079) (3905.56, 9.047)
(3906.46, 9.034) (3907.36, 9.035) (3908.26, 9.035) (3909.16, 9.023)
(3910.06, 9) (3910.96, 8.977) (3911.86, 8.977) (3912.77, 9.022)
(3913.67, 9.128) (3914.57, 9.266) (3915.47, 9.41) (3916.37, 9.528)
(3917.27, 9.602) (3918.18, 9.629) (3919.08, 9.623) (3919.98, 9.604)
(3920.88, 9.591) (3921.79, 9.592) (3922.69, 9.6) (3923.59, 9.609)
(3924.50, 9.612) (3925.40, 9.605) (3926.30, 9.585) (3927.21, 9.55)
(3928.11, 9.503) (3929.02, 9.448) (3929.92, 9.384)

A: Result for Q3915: 9.022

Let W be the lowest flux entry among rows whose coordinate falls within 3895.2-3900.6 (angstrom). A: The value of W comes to 9.049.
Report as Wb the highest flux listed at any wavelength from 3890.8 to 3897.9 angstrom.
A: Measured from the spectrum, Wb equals 9.135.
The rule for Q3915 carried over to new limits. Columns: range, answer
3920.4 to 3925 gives 9.591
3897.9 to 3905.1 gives 9.052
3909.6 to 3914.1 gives 8.977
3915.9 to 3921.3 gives 9.528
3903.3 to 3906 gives 9.047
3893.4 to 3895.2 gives 9.069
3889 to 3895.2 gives 9.068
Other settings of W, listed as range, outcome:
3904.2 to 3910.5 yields 9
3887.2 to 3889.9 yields 9.309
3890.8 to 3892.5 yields 9.085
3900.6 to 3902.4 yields 9.161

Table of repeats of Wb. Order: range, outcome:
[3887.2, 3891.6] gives 9.467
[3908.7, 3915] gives 9.266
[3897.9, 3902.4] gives 9.177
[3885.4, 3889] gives 9.494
